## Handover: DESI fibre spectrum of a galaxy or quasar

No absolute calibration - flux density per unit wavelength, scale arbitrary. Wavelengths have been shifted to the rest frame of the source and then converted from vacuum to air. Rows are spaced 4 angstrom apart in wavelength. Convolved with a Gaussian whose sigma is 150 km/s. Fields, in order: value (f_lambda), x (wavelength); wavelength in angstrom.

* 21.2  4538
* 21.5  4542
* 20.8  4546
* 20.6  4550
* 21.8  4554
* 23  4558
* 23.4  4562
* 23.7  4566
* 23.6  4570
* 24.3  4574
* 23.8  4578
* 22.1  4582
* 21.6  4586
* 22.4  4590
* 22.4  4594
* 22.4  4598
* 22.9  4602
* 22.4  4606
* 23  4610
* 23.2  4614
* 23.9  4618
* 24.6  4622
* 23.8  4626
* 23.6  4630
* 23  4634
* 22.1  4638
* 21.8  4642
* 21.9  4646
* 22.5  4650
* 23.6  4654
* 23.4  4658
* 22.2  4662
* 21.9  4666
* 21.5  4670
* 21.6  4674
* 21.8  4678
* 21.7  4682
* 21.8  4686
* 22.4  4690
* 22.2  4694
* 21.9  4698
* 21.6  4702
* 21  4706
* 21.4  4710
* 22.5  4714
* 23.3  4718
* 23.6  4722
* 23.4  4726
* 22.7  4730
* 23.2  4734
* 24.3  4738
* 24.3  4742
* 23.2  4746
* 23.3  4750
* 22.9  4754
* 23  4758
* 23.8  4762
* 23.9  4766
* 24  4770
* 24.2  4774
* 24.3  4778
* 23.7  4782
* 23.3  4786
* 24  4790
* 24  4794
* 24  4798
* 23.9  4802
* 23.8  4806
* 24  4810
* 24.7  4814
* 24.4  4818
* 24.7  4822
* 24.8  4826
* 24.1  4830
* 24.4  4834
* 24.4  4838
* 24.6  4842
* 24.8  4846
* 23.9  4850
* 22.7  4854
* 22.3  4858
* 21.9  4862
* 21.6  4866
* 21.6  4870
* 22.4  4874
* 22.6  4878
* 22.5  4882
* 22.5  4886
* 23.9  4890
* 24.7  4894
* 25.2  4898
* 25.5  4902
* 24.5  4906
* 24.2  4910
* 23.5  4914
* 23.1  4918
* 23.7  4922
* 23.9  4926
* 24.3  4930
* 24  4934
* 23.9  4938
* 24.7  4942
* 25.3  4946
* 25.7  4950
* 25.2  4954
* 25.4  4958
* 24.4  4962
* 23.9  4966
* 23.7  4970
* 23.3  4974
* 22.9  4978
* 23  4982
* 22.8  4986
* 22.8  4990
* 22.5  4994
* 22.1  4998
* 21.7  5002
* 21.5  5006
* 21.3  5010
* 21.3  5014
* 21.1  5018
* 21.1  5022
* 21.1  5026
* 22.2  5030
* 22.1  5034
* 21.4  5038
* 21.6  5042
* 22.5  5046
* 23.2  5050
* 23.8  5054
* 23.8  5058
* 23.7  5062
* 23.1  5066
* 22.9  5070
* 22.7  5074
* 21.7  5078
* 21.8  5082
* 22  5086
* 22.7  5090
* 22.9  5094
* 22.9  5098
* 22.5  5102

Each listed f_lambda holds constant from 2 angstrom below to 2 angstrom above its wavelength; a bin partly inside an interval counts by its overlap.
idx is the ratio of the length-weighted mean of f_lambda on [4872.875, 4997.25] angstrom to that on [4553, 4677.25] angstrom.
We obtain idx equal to 1.05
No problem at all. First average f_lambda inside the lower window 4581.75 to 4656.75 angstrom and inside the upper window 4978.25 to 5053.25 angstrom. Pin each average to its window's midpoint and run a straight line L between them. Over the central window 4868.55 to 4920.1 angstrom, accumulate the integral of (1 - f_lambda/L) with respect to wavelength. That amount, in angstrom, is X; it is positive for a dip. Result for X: -3.0 angstrom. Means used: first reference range 22.8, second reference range 22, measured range 23.6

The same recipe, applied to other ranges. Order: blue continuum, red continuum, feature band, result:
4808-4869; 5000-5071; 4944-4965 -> -2.1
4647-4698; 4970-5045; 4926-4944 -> -1.7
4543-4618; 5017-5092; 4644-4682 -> 0.6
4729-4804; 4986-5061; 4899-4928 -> -1.7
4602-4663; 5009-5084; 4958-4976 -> -1.3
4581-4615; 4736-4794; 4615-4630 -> -0.9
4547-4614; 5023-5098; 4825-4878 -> -1.6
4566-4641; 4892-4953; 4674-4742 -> 3.1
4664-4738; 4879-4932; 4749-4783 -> -1.3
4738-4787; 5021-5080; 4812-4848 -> -1.7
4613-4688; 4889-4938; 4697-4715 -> 1.0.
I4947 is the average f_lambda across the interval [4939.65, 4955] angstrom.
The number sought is 25.2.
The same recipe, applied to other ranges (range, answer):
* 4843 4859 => 23.6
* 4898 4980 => 24.3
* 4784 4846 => 24.2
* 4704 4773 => 23.2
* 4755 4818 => 23.9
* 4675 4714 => 21.8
